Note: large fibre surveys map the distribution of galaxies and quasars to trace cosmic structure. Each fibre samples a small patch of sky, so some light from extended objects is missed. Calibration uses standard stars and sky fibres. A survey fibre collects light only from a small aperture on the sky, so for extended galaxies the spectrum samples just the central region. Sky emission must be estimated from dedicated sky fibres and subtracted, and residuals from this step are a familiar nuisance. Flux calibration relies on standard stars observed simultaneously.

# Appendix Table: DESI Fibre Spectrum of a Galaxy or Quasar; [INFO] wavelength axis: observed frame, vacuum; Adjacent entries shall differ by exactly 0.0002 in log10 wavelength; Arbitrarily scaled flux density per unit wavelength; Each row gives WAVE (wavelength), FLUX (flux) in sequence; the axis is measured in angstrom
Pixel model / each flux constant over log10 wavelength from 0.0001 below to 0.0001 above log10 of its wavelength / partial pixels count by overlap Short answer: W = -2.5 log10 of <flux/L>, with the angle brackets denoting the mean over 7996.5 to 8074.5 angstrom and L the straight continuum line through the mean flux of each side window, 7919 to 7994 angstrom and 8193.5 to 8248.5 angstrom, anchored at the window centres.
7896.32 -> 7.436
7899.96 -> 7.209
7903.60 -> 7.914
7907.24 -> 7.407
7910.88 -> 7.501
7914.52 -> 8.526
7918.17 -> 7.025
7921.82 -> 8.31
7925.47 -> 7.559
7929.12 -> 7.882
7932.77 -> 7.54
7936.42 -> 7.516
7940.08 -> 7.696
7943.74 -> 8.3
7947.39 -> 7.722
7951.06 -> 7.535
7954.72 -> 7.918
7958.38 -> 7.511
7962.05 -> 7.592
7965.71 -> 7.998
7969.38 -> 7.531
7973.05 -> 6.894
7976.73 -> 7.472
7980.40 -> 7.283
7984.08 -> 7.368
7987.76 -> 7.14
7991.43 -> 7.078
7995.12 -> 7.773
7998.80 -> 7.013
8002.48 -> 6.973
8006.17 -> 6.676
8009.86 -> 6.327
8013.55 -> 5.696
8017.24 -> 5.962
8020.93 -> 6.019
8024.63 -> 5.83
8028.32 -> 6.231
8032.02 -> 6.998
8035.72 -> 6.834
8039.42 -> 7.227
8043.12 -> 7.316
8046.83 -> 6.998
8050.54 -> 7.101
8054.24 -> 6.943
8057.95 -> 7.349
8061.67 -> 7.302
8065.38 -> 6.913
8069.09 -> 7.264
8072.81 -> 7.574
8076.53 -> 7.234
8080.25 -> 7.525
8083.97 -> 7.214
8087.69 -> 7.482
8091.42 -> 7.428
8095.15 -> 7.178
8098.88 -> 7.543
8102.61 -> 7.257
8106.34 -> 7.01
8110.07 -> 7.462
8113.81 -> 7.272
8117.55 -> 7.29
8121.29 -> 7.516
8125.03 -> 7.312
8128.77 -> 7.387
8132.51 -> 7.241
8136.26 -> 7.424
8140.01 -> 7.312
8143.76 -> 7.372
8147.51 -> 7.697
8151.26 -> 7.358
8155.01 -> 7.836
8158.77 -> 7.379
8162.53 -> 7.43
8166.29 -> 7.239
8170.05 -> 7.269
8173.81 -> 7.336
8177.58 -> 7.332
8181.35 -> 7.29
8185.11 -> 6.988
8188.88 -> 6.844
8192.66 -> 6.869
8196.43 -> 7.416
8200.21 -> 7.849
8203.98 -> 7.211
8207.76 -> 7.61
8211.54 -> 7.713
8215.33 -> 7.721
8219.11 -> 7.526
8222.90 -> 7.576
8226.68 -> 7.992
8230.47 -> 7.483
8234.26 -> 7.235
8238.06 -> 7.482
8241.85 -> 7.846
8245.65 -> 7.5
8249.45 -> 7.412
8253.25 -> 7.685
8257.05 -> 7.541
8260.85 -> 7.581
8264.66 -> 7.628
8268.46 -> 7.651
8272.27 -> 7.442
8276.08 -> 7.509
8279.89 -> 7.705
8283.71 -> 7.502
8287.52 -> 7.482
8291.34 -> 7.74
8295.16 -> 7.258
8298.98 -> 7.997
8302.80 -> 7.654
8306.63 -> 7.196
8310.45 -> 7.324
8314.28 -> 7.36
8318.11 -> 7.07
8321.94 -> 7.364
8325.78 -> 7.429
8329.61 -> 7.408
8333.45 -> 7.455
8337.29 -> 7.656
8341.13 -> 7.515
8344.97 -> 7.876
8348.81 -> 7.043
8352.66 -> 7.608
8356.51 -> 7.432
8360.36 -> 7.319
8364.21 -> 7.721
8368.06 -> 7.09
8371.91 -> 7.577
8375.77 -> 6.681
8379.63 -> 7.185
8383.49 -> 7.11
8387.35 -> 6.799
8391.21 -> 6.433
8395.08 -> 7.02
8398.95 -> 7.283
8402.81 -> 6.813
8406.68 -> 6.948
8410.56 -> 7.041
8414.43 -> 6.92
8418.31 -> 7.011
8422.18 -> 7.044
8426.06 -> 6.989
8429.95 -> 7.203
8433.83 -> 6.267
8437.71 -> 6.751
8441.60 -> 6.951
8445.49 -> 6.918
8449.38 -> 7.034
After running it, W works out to 0.119 mag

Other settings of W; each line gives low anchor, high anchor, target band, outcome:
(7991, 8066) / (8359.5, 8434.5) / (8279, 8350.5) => -0.07 mag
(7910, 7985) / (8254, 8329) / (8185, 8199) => 0.07 mag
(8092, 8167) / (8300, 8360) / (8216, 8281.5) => -0.02 mag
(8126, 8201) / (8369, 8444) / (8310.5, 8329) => -0.03 mag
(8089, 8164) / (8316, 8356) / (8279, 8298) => -0.02 mag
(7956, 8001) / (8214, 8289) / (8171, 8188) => 0.05 mag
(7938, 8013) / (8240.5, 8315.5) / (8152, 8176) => 0.01 mag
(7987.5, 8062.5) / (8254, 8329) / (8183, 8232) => -0.03 mag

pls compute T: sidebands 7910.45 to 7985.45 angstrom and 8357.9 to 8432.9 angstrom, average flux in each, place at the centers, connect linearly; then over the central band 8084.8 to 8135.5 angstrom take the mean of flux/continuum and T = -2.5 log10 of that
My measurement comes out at 0.01 mag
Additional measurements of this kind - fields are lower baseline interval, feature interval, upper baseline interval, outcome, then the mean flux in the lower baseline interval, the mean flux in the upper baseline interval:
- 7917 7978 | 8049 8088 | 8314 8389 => 0.04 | 7.66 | 7.34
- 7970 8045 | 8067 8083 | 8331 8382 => -0.07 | 6.82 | 7.39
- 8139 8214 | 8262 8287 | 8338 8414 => -0.04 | 7.37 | 7.19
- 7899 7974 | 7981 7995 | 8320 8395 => 0.05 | 7.69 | 7.29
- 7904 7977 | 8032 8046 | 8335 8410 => 0.07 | 7.68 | 7.21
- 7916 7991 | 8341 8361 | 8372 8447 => -0.07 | 7.58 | 6.93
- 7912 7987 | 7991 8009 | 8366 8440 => 0.08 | 7.65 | 6.96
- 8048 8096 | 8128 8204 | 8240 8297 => 0.01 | 7.27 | 7.57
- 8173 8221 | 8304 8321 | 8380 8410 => -0.02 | 7.36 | 6.93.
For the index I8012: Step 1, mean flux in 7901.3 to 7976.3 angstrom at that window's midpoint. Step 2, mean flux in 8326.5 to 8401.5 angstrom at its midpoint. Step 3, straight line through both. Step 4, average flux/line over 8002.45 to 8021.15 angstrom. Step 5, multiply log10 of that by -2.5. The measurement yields 0.22 mag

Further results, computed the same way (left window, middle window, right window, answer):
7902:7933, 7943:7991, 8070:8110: 0.015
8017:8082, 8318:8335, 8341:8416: -0.036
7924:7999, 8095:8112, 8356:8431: 0.014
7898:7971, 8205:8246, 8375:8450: -0.054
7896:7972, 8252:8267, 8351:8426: -0.050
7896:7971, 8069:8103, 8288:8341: 0.033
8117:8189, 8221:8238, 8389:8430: -0.047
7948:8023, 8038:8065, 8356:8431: -0.011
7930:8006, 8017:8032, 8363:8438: 0.205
